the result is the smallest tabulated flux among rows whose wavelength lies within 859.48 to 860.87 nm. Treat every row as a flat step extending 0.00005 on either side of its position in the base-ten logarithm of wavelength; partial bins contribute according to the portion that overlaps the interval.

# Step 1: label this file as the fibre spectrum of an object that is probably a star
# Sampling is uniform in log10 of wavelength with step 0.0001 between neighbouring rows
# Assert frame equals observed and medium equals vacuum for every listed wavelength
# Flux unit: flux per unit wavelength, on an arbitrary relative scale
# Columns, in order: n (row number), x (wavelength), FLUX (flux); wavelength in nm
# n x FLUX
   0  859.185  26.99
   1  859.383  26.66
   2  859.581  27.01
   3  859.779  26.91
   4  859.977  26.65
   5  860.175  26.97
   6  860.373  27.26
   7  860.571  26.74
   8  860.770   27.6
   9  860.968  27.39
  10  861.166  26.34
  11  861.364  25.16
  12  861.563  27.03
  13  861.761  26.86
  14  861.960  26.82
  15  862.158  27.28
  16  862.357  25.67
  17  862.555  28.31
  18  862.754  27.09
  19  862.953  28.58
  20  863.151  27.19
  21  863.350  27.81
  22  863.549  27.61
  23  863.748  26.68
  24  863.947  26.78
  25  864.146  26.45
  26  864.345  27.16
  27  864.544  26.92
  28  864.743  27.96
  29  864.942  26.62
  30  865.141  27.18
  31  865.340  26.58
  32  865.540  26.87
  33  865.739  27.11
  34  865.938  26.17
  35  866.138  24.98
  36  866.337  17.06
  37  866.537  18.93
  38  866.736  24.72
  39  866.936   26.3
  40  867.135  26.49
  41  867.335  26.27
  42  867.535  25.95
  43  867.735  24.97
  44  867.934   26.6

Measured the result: 26.65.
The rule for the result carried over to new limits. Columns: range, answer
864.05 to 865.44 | 26.45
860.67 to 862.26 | 25.16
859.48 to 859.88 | 26.91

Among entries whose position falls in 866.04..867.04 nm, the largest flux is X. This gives 26.3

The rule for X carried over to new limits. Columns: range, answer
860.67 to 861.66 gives 27.6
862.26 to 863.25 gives 28.58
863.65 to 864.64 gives 27.16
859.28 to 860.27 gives 27.01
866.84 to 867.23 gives 26.49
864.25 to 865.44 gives 27.96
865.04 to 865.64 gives 27.18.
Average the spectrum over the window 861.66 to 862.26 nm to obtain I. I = 27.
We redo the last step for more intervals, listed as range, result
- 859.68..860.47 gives 27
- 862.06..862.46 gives 26.5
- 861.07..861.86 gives 26.4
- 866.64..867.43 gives 25.9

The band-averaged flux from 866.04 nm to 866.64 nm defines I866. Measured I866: 20.4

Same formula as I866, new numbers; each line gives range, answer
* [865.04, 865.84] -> 26.9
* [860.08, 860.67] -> 27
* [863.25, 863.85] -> 27.3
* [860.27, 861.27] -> 27.1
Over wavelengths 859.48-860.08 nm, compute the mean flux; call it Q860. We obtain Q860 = 26.9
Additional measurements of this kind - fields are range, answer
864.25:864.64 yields 27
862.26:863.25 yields 27.4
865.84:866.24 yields 25.5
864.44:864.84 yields 27.4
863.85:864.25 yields 26.6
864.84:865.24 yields 26.9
